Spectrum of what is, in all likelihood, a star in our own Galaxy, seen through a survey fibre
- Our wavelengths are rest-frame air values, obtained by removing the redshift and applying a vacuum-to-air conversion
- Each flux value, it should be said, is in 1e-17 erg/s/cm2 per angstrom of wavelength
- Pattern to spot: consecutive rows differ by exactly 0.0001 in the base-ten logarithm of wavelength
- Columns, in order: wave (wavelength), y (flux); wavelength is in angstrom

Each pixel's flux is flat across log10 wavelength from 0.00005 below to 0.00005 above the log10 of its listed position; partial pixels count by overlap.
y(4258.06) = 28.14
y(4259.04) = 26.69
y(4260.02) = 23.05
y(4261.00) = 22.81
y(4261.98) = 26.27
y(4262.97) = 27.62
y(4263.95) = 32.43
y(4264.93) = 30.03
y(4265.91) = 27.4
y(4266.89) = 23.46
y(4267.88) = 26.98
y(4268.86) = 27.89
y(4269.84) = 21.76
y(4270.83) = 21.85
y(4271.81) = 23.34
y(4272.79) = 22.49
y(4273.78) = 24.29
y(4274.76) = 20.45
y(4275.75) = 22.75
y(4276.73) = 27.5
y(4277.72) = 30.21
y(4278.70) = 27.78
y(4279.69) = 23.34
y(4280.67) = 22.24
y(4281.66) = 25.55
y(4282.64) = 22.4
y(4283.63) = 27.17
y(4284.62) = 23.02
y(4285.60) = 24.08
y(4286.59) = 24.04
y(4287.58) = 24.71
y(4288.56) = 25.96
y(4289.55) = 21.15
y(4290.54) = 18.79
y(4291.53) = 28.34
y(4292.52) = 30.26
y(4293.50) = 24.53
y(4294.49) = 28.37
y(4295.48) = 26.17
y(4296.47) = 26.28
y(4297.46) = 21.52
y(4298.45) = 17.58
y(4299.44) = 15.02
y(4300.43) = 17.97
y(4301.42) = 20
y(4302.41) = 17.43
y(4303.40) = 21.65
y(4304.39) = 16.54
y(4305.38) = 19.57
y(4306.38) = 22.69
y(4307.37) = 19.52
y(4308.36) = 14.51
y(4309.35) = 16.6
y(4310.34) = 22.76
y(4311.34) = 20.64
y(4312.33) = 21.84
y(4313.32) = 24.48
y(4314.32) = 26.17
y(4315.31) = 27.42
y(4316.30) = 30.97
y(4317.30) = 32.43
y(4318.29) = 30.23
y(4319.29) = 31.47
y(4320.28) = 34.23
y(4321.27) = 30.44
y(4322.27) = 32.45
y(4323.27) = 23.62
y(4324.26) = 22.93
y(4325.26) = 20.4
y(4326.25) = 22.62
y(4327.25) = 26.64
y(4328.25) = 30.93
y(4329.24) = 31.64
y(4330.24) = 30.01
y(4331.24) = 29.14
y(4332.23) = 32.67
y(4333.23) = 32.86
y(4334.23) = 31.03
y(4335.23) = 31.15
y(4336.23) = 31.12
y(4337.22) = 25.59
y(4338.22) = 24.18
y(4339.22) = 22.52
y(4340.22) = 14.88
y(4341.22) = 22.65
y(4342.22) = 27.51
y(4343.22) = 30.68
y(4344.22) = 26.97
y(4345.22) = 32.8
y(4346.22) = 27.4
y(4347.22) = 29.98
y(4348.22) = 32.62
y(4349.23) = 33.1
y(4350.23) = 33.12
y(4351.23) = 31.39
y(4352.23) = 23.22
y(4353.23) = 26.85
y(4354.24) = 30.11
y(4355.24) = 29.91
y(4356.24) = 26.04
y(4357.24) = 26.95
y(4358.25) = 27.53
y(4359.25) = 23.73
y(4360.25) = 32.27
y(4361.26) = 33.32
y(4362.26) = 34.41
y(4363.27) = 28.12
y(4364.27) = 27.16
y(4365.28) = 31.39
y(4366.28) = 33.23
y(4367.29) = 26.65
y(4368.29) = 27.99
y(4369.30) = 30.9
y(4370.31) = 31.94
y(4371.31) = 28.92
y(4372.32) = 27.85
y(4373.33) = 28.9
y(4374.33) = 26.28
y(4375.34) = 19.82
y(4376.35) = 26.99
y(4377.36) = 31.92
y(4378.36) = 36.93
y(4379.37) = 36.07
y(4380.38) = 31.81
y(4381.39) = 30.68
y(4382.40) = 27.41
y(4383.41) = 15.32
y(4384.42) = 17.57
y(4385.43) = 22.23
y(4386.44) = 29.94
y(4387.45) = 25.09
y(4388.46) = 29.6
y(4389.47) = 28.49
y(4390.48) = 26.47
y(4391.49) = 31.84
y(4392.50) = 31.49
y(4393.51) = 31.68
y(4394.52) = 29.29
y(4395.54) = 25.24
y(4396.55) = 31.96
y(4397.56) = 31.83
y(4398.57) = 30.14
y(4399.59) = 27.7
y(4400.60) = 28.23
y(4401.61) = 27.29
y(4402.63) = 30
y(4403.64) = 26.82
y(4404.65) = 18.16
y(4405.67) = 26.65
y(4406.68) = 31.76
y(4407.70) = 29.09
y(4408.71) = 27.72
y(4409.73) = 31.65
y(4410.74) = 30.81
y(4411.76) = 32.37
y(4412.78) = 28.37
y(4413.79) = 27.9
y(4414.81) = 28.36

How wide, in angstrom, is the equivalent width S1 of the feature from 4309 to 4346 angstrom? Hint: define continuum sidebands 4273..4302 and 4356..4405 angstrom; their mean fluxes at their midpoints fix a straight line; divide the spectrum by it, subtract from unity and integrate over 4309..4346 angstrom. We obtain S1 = -2.1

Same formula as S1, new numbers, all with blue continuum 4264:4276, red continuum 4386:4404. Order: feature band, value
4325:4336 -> -1.0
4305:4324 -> 0.7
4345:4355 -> -0.9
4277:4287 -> 0.0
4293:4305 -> 2.2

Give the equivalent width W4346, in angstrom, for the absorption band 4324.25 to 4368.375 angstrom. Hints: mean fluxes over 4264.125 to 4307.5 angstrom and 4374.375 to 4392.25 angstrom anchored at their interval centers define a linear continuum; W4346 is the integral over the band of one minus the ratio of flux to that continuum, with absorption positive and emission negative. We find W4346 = -4.1 angstrom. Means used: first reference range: 23.6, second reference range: 27.6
